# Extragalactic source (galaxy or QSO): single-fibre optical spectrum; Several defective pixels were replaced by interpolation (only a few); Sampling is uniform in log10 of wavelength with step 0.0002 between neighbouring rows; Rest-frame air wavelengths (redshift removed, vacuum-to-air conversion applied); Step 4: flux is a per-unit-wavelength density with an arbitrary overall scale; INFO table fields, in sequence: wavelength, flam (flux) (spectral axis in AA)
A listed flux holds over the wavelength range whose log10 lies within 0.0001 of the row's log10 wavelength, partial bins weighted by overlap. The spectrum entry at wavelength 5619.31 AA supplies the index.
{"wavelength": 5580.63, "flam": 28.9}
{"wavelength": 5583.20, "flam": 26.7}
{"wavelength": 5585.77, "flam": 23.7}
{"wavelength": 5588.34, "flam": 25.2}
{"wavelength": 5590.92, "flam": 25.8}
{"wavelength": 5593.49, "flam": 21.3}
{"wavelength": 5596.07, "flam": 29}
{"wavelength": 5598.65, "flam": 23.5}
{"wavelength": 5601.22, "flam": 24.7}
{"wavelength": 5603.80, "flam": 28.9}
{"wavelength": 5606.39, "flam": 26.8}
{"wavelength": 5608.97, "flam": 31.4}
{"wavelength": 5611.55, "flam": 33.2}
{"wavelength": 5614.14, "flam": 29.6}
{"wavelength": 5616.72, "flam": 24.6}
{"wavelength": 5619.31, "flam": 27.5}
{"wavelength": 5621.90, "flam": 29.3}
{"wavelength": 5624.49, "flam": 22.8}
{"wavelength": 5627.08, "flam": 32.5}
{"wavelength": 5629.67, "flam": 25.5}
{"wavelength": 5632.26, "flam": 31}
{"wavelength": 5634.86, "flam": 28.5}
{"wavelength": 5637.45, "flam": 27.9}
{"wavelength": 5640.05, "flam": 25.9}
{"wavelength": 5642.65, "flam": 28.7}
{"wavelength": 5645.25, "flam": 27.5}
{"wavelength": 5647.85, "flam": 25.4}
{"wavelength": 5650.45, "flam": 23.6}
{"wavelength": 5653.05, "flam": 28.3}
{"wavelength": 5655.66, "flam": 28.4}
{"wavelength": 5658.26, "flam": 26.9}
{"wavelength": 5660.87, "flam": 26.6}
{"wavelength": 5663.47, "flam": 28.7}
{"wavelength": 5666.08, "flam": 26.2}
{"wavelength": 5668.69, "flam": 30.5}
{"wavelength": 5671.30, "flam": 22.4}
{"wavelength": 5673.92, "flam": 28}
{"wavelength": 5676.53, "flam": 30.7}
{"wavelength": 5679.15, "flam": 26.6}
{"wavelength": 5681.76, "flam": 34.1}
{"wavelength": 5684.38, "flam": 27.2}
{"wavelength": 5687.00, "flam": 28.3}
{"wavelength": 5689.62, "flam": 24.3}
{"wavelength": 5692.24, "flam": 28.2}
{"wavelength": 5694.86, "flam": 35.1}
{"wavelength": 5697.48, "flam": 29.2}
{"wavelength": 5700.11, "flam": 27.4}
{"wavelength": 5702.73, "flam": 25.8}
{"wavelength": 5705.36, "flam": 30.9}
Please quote 27.5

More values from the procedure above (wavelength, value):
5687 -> 28.3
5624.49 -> 22.8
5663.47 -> 28.7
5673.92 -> 28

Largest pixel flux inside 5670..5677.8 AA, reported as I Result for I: 30.7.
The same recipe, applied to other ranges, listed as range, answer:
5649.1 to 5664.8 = 28.7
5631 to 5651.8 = 31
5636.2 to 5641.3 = 27.9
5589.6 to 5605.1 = 29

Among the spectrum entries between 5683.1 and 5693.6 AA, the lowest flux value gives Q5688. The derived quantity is 24.3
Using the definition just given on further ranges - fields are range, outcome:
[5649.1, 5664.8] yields 23.6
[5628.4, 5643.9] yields 25.5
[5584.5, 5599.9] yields 21.3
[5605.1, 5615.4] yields 26.8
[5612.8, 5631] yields 22.8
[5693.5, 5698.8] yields 29.2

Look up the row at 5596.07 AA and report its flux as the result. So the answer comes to 29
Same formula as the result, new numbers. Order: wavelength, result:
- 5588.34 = 25.2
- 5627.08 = 32.5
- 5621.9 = 29.3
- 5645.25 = 27.5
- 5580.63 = 28.9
